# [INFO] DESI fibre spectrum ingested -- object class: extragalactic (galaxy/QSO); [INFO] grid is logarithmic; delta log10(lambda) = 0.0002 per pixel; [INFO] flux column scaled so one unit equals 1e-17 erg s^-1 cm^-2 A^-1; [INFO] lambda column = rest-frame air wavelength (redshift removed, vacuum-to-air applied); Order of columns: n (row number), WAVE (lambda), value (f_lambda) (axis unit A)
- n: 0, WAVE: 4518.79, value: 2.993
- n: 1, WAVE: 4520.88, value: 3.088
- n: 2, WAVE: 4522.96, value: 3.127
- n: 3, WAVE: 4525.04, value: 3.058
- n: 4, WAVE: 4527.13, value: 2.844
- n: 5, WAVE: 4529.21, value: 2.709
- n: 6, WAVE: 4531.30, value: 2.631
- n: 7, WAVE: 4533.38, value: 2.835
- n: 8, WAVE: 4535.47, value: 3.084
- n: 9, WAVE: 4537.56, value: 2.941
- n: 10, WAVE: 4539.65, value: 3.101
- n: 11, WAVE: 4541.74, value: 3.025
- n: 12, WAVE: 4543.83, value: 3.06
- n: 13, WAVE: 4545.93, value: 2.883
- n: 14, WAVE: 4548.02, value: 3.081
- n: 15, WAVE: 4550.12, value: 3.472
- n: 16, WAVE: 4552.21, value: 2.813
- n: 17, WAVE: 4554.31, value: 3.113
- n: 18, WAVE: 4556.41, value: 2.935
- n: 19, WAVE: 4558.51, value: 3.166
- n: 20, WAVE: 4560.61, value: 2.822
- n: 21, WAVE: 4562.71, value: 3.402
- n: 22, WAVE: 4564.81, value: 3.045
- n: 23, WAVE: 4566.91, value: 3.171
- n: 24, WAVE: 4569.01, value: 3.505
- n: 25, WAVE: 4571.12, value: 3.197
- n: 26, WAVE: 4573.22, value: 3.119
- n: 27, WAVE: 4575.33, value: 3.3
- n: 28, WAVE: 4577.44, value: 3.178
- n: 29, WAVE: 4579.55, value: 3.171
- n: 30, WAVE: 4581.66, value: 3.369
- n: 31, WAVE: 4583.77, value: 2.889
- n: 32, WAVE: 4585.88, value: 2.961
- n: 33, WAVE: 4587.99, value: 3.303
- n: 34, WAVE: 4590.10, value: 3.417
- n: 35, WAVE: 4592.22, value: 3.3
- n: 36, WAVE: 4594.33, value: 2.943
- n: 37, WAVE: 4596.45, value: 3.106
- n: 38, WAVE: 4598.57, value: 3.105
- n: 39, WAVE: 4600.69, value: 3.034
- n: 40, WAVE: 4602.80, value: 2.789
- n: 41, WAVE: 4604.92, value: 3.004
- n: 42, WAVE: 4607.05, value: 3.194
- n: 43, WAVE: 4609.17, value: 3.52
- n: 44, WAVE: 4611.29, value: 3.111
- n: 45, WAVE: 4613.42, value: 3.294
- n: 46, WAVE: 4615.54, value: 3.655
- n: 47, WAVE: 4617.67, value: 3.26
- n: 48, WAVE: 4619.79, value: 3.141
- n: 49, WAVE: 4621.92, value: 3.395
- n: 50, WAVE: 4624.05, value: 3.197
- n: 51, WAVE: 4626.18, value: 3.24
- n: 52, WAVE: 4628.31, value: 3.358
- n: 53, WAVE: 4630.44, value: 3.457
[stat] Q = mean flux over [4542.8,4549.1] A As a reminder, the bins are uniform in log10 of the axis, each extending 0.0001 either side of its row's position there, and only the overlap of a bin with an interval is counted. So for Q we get 3.01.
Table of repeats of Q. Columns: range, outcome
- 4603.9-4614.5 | 3.23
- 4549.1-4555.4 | 3.13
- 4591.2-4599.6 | 3.11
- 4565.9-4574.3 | 3.25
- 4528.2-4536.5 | 2.82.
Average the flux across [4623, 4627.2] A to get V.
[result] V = 3.22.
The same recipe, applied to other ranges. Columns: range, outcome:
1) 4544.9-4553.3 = 3.06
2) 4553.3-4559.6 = 3.07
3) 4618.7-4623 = 3.27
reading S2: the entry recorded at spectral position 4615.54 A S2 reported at 3.655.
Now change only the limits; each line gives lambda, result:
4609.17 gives 3.52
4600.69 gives 3.034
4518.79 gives 2.993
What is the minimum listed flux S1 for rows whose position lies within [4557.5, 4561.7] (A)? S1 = 2.822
